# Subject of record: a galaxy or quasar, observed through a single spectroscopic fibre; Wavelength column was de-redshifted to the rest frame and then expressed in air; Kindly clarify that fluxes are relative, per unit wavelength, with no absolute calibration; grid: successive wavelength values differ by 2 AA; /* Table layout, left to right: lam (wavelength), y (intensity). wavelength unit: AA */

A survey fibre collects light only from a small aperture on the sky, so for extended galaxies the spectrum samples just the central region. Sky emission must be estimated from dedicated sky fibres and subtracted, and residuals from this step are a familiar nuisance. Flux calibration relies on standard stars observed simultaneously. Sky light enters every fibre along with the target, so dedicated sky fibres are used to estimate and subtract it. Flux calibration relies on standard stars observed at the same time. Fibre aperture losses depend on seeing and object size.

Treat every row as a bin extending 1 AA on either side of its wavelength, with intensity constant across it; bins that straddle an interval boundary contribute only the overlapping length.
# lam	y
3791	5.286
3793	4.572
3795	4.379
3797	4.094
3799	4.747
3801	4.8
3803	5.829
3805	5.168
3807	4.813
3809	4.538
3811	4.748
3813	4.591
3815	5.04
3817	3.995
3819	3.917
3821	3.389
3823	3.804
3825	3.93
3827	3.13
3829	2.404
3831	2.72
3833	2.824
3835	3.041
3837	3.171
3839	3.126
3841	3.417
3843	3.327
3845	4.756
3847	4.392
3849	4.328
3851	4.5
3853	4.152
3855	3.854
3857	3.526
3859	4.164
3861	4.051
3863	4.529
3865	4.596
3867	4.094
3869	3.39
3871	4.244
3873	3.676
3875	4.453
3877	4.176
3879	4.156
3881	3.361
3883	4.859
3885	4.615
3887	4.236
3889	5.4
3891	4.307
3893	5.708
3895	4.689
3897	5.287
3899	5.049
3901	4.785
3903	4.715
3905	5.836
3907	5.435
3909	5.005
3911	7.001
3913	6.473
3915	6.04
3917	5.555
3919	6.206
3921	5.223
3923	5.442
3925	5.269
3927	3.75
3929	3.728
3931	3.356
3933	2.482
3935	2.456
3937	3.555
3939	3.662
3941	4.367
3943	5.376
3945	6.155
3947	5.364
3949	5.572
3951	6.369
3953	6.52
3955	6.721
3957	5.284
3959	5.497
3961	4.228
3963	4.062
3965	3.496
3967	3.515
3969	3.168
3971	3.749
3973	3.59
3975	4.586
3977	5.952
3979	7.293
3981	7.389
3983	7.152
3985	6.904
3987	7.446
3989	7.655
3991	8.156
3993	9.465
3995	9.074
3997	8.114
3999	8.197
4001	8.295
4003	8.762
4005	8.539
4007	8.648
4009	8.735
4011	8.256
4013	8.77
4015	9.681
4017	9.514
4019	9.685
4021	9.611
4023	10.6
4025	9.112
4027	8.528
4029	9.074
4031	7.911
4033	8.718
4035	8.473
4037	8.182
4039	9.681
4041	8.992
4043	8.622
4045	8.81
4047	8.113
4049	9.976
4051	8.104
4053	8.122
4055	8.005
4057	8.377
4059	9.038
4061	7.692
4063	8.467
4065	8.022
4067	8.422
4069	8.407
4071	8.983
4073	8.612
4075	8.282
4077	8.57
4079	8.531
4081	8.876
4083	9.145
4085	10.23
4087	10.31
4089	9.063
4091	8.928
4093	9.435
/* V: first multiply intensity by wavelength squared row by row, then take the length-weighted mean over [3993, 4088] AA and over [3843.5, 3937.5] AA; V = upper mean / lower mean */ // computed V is 2.07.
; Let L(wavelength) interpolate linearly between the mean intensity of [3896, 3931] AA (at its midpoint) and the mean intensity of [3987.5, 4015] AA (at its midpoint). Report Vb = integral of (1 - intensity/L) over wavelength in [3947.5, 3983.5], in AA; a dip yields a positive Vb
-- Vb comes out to 9.94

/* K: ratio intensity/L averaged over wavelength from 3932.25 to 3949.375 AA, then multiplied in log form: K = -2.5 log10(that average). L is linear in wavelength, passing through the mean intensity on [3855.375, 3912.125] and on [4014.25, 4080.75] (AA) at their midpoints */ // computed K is 0.374 mag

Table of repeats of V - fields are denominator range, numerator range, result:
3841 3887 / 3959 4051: 2.00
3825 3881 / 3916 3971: 1.29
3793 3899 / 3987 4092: 2.31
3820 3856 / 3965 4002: 1.98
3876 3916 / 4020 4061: 1.86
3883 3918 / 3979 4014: 1.62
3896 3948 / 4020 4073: 1.89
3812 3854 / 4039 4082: 2.59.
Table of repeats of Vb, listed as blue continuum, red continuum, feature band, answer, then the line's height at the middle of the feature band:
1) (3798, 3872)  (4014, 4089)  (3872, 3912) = 3.6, 5.3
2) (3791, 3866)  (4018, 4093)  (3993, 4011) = -2.0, 7.71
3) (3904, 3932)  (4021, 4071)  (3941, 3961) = 1.5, 6.18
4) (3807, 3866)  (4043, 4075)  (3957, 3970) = 4.8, 6.5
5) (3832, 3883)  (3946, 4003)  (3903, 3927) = -2.9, 5.04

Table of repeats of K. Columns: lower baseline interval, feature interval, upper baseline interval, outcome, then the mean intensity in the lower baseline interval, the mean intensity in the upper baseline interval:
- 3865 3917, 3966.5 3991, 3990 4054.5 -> 0.28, 4.85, 8.82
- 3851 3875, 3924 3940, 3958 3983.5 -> 0.28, 4.06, 4.85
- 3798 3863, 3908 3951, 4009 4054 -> 0.29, 4.01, 8.93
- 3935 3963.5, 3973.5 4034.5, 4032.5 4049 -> -0.14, 5.12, 8.78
